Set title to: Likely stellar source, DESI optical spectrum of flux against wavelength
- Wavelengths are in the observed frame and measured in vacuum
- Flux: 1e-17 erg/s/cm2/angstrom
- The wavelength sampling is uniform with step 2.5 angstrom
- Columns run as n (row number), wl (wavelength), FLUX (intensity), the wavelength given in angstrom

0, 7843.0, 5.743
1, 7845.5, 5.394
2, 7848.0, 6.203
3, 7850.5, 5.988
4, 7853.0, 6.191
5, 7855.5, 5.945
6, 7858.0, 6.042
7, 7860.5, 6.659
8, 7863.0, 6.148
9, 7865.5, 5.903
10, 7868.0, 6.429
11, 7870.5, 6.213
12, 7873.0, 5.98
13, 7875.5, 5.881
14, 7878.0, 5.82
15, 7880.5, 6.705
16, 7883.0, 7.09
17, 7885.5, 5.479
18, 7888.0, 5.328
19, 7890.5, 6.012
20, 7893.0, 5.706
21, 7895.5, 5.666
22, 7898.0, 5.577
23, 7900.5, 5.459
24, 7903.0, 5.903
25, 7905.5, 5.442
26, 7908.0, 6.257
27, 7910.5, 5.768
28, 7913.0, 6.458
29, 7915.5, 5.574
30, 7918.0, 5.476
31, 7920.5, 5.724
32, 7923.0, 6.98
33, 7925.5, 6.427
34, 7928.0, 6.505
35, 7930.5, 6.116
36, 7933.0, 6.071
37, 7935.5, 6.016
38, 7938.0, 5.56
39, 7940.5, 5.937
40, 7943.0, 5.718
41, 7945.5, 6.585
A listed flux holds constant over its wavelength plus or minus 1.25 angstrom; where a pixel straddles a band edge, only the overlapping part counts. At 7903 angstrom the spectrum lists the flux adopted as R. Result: 5.903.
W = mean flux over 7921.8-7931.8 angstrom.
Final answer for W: 6.5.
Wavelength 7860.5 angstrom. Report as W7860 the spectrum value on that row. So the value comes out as 6.659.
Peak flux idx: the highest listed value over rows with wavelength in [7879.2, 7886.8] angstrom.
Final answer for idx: 7.09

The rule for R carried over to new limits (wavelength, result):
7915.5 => 5.574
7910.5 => 5.768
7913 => 6.458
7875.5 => 5.881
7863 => 6.148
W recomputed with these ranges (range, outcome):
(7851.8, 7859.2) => 6.06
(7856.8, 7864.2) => 6.29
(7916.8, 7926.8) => 6.16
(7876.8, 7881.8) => 6.28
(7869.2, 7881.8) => 6.12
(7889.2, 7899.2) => 5.74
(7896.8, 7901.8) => 5.52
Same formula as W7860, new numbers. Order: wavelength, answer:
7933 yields 6.071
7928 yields 6.505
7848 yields 6.203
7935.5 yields 6.016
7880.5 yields 6.705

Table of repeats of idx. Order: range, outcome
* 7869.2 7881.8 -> 6.705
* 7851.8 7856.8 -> 6.191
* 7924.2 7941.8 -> 6.505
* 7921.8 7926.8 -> 6.98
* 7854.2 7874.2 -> 6.659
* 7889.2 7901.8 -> 6.012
